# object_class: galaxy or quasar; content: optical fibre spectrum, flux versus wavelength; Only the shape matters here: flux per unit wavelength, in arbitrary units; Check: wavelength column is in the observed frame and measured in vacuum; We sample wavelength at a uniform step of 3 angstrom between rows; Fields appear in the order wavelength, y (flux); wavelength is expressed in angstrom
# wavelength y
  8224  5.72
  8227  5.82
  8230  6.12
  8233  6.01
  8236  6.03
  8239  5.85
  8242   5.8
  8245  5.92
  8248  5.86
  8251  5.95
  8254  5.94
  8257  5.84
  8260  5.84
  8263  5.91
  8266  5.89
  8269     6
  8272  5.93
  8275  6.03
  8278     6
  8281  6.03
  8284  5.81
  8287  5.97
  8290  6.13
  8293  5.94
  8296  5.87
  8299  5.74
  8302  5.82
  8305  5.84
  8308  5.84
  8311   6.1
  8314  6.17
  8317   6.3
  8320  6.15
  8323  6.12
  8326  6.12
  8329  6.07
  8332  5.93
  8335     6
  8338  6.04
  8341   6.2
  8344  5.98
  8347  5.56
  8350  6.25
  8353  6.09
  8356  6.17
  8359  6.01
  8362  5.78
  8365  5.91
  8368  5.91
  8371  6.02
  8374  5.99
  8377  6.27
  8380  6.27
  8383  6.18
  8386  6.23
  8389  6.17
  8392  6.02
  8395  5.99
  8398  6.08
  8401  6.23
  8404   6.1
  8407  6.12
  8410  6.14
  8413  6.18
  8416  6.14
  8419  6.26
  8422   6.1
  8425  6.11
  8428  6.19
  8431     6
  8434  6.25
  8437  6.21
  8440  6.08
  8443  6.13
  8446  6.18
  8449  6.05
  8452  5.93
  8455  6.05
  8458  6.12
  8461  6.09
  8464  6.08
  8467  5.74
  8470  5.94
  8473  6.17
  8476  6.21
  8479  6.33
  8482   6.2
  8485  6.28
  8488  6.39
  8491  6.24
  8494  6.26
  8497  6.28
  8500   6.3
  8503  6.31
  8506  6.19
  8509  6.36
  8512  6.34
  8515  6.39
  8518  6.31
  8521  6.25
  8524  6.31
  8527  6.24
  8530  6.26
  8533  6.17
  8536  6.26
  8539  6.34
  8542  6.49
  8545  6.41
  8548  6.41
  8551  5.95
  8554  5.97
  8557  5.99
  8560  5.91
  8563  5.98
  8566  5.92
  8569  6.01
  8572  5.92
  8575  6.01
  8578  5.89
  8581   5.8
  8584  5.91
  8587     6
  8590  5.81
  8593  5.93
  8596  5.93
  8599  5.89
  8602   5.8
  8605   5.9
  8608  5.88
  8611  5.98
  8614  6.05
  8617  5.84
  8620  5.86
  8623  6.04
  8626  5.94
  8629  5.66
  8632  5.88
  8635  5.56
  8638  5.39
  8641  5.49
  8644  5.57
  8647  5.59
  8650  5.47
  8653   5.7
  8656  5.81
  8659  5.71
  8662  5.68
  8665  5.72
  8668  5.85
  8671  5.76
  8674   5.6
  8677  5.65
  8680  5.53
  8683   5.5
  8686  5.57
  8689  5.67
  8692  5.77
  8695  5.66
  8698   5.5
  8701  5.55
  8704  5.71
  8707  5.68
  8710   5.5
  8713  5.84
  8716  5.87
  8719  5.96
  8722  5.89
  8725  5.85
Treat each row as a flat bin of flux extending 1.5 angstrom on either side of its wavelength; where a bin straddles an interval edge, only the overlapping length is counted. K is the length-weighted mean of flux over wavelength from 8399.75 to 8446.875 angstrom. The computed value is 6.15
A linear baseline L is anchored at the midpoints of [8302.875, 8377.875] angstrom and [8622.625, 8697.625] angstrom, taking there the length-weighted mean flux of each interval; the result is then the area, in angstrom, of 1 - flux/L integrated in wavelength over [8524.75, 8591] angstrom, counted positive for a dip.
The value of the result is -3.43 angstrom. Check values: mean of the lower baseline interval 6.03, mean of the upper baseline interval 5.66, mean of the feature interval 6.08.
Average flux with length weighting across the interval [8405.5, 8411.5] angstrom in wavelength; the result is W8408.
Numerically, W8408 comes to 6.13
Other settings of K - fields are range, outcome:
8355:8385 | 6.05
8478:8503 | 6.29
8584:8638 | 5.87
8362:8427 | 6.11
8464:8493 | 6.16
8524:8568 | 6.17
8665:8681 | 5.69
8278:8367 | 6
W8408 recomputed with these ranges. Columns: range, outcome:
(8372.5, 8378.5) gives 6.13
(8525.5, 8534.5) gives 6.22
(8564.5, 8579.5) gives 5.95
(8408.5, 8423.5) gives 6.16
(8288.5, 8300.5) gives 5.92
